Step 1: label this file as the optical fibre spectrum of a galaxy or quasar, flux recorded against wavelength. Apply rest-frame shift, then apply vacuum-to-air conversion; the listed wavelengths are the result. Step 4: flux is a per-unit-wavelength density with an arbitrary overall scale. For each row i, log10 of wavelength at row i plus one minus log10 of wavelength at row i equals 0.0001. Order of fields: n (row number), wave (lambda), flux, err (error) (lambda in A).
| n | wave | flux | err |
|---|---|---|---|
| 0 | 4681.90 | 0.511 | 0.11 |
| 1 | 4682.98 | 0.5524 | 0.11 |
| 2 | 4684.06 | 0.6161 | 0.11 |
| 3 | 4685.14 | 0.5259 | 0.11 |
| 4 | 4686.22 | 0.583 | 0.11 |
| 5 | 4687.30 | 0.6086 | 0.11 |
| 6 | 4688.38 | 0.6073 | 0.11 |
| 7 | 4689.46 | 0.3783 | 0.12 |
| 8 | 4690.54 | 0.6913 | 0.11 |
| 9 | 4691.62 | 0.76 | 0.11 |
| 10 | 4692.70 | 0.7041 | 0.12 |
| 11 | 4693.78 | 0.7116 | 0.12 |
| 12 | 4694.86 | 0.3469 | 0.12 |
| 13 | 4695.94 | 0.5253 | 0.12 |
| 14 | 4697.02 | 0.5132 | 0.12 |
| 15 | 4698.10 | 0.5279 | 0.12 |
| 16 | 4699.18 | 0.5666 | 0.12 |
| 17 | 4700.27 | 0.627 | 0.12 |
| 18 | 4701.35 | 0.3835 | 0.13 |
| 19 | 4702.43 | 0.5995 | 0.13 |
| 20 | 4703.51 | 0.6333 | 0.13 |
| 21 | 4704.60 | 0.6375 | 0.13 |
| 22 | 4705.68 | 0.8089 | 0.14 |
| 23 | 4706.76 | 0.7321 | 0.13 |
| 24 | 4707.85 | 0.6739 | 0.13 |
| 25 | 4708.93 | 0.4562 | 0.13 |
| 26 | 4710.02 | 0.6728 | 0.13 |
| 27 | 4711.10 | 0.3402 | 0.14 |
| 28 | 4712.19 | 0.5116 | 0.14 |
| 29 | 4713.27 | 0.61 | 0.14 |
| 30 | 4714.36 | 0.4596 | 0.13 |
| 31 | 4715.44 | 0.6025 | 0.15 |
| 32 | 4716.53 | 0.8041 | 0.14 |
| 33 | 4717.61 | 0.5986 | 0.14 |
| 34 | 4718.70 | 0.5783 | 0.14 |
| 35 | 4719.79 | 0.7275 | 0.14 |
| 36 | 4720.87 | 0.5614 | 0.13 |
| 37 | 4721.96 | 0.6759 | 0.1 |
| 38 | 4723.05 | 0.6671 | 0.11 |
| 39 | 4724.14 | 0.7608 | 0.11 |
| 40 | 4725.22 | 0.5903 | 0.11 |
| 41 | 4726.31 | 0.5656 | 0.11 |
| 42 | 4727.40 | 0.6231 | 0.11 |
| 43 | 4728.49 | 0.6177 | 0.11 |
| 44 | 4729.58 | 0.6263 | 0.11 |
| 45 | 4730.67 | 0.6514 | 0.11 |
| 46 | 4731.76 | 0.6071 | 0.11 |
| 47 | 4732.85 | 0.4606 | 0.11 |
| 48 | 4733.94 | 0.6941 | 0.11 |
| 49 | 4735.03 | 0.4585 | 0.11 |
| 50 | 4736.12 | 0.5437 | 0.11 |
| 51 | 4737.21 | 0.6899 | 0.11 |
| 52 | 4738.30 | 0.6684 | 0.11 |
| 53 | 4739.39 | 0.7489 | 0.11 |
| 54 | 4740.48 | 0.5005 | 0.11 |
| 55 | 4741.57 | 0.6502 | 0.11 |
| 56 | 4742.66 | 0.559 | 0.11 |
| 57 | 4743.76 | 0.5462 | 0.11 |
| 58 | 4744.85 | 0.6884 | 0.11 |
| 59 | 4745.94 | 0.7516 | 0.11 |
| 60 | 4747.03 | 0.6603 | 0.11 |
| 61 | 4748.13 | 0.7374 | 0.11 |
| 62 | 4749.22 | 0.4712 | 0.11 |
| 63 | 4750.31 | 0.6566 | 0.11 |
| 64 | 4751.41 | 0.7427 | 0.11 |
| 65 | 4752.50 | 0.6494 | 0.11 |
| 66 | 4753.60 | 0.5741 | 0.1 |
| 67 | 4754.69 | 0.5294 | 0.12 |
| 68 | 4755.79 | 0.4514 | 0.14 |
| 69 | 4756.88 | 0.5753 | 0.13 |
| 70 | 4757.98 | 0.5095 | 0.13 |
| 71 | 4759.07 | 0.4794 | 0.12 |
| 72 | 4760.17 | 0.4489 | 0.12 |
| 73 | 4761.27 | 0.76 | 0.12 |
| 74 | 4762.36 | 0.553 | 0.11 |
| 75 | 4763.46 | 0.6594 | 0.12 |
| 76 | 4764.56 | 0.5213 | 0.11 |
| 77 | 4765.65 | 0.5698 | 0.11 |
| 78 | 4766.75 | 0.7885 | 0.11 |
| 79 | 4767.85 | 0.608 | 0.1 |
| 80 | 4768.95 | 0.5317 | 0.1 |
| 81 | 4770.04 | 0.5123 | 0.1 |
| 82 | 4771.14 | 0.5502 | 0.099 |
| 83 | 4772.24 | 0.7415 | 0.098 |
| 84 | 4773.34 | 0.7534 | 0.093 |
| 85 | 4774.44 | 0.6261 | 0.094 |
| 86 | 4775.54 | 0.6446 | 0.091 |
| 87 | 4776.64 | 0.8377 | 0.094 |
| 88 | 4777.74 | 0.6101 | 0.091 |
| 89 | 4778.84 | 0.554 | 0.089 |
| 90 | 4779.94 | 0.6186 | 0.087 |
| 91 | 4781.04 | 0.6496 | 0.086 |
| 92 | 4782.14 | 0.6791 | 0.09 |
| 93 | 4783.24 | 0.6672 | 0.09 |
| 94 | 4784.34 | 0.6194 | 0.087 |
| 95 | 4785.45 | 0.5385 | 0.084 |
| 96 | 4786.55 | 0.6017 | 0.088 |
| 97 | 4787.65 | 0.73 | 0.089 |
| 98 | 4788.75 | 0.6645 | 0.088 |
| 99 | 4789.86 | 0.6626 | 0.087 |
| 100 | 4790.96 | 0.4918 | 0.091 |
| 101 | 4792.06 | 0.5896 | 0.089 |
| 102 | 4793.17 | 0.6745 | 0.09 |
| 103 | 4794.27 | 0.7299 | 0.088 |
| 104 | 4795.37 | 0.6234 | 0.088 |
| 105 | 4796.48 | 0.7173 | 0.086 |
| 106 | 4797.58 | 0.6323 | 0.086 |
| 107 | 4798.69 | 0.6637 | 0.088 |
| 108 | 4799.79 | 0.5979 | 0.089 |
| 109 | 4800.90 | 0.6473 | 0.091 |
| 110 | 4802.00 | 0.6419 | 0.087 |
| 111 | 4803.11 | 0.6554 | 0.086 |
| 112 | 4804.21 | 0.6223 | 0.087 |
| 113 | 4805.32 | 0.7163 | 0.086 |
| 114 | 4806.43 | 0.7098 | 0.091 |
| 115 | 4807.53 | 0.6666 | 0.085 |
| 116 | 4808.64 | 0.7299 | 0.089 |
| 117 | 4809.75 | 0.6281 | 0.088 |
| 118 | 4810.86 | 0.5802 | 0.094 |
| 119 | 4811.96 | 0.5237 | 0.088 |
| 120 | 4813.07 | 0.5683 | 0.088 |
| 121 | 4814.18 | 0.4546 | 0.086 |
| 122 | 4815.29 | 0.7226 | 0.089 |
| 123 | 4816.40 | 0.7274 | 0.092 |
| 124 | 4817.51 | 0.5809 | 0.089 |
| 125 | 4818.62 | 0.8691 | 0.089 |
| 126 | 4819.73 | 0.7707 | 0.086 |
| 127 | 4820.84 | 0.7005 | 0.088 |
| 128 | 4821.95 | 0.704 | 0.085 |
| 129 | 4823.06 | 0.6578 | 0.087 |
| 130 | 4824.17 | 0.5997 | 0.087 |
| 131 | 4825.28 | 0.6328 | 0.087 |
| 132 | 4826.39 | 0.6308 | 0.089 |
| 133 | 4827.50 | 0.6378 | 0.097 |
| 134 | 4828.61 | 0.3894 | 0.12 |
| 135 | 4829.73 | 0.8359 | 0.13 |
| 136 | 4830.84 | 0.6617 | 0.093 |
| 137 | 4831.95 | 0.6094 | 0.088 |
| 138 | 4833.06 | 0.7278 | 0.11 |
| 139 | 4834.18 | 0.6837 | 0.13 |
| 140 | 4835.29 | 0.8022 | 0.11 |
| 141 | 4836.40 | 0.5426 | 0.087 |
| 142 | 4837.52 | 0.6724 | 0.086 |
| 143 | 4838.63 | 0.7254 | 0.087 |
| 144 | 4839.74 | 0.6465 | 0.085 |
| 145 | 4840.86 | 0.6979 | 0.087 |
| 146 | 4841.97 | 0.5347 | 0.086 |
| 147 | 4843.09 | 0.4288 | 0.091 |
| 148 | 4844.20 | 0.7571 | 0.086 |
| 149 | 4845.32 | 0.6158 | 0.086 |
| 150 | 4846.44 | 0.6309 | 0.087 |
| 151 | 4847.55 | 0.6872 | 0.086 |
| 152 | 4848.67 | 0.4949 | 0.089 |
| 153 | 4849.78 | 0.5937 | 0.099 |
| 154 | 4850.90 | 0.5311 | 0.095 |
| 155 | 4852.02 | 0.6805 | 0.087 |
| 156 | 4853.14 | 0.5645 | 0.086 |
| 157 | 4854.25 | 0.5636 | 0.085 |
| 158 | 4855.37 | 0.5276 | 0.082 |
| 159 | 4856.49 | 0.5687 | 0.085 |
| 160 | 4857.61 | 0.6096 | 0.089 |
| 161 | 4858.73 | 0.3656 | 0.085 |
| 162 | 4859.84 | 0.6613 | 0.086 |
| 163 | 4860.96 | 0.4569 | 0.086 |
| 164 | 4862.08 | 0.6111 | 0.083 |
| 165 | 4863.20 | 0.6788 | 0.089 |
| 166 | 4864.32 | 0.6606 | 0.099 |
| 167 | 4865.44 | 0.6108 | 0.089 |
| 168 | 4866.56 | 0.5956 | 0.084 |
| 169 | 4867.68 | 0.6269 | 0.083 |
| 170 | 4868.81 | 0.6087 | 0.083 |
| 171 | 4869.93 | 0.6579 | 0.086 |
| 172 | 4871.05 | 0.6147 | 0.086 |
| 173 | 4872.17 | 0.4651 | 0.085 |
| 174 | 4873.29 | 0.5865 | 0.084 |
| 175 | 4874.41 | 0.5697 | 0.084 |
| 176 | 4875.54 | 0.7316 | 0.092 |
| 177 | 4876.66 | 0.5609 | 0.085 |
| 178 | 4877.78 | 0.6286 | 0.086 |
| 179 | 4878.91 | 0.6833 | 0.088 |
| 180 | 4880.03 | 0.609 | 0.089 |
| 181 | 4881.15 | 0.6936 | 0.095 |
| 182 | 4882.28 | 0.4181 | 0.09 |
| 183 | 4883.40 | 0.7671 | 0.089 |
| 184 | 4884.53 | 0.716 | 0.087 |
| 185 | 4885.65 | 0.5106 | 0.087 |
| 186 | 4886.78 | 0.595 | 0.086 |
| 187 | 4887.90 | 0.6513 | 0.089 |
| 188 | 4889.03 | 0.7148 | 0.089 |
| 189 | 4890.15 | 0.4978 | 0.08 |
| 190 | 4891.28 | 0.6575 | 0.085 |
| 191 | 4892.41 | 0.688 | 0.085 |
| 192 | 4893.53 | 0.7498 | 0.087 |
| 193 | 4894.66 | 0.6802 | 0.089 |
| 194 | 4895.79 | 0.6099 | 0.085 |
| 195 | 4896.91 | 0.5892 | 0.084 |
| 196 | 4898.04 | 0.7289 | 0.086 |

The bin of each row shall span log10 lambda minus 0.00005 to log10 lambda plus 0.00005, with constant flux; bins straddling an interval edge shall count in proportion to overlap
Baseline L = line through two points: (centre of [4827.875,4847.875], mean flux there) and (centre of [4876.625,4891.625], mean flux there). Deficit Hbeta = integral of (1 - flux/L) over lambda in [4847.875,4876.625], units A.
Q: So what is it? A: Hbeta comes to 2.2 A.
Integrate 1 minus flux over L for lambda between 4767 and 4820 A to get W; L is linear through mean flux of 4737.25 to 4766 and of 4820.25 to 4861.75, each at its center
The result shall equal -3.0 A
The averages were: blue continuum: 0.604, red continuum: 0.617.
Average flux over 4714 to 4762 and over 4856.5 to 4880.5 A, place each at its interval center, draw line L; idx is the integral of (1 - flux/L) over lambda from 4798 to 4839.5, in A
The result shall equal -3.6 A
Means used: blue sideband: 0.612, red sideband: 0.599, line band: 0.656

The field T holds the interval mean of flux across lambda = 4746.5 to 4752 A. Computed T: 0.653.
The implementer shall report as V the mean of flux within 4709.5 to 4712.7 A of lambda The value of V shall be 0.507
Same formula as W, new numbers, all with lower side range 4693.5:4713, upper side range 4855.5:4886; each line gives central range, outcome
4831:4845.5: -1.34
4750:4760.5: 0.32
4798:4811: -1.50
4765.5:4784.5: -1.99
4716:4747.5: -3.03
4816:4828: -1.82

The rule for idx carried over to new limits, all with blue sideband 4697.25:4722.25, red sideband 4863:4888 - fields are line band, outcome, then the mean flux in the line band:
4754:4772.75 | 0.9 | 0.576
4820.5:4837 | -1.1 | 0.654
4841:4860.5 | 1.1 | 0.579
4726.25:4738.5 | 0.0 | 0.6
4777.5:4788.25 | -0.4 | 0.628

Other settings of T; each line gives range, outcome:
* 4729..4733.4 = 0.586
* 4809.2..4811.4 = 0.604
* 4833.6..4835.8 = 0.74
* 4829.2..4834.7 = 0.703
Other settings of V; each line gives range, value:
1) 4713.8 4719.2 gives 0.609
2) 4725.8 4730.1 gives 0.608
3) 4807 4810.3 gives 0.674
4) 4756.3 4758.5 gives 0.541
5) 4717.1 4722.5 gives 0.628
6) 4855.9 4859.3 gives 0.516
